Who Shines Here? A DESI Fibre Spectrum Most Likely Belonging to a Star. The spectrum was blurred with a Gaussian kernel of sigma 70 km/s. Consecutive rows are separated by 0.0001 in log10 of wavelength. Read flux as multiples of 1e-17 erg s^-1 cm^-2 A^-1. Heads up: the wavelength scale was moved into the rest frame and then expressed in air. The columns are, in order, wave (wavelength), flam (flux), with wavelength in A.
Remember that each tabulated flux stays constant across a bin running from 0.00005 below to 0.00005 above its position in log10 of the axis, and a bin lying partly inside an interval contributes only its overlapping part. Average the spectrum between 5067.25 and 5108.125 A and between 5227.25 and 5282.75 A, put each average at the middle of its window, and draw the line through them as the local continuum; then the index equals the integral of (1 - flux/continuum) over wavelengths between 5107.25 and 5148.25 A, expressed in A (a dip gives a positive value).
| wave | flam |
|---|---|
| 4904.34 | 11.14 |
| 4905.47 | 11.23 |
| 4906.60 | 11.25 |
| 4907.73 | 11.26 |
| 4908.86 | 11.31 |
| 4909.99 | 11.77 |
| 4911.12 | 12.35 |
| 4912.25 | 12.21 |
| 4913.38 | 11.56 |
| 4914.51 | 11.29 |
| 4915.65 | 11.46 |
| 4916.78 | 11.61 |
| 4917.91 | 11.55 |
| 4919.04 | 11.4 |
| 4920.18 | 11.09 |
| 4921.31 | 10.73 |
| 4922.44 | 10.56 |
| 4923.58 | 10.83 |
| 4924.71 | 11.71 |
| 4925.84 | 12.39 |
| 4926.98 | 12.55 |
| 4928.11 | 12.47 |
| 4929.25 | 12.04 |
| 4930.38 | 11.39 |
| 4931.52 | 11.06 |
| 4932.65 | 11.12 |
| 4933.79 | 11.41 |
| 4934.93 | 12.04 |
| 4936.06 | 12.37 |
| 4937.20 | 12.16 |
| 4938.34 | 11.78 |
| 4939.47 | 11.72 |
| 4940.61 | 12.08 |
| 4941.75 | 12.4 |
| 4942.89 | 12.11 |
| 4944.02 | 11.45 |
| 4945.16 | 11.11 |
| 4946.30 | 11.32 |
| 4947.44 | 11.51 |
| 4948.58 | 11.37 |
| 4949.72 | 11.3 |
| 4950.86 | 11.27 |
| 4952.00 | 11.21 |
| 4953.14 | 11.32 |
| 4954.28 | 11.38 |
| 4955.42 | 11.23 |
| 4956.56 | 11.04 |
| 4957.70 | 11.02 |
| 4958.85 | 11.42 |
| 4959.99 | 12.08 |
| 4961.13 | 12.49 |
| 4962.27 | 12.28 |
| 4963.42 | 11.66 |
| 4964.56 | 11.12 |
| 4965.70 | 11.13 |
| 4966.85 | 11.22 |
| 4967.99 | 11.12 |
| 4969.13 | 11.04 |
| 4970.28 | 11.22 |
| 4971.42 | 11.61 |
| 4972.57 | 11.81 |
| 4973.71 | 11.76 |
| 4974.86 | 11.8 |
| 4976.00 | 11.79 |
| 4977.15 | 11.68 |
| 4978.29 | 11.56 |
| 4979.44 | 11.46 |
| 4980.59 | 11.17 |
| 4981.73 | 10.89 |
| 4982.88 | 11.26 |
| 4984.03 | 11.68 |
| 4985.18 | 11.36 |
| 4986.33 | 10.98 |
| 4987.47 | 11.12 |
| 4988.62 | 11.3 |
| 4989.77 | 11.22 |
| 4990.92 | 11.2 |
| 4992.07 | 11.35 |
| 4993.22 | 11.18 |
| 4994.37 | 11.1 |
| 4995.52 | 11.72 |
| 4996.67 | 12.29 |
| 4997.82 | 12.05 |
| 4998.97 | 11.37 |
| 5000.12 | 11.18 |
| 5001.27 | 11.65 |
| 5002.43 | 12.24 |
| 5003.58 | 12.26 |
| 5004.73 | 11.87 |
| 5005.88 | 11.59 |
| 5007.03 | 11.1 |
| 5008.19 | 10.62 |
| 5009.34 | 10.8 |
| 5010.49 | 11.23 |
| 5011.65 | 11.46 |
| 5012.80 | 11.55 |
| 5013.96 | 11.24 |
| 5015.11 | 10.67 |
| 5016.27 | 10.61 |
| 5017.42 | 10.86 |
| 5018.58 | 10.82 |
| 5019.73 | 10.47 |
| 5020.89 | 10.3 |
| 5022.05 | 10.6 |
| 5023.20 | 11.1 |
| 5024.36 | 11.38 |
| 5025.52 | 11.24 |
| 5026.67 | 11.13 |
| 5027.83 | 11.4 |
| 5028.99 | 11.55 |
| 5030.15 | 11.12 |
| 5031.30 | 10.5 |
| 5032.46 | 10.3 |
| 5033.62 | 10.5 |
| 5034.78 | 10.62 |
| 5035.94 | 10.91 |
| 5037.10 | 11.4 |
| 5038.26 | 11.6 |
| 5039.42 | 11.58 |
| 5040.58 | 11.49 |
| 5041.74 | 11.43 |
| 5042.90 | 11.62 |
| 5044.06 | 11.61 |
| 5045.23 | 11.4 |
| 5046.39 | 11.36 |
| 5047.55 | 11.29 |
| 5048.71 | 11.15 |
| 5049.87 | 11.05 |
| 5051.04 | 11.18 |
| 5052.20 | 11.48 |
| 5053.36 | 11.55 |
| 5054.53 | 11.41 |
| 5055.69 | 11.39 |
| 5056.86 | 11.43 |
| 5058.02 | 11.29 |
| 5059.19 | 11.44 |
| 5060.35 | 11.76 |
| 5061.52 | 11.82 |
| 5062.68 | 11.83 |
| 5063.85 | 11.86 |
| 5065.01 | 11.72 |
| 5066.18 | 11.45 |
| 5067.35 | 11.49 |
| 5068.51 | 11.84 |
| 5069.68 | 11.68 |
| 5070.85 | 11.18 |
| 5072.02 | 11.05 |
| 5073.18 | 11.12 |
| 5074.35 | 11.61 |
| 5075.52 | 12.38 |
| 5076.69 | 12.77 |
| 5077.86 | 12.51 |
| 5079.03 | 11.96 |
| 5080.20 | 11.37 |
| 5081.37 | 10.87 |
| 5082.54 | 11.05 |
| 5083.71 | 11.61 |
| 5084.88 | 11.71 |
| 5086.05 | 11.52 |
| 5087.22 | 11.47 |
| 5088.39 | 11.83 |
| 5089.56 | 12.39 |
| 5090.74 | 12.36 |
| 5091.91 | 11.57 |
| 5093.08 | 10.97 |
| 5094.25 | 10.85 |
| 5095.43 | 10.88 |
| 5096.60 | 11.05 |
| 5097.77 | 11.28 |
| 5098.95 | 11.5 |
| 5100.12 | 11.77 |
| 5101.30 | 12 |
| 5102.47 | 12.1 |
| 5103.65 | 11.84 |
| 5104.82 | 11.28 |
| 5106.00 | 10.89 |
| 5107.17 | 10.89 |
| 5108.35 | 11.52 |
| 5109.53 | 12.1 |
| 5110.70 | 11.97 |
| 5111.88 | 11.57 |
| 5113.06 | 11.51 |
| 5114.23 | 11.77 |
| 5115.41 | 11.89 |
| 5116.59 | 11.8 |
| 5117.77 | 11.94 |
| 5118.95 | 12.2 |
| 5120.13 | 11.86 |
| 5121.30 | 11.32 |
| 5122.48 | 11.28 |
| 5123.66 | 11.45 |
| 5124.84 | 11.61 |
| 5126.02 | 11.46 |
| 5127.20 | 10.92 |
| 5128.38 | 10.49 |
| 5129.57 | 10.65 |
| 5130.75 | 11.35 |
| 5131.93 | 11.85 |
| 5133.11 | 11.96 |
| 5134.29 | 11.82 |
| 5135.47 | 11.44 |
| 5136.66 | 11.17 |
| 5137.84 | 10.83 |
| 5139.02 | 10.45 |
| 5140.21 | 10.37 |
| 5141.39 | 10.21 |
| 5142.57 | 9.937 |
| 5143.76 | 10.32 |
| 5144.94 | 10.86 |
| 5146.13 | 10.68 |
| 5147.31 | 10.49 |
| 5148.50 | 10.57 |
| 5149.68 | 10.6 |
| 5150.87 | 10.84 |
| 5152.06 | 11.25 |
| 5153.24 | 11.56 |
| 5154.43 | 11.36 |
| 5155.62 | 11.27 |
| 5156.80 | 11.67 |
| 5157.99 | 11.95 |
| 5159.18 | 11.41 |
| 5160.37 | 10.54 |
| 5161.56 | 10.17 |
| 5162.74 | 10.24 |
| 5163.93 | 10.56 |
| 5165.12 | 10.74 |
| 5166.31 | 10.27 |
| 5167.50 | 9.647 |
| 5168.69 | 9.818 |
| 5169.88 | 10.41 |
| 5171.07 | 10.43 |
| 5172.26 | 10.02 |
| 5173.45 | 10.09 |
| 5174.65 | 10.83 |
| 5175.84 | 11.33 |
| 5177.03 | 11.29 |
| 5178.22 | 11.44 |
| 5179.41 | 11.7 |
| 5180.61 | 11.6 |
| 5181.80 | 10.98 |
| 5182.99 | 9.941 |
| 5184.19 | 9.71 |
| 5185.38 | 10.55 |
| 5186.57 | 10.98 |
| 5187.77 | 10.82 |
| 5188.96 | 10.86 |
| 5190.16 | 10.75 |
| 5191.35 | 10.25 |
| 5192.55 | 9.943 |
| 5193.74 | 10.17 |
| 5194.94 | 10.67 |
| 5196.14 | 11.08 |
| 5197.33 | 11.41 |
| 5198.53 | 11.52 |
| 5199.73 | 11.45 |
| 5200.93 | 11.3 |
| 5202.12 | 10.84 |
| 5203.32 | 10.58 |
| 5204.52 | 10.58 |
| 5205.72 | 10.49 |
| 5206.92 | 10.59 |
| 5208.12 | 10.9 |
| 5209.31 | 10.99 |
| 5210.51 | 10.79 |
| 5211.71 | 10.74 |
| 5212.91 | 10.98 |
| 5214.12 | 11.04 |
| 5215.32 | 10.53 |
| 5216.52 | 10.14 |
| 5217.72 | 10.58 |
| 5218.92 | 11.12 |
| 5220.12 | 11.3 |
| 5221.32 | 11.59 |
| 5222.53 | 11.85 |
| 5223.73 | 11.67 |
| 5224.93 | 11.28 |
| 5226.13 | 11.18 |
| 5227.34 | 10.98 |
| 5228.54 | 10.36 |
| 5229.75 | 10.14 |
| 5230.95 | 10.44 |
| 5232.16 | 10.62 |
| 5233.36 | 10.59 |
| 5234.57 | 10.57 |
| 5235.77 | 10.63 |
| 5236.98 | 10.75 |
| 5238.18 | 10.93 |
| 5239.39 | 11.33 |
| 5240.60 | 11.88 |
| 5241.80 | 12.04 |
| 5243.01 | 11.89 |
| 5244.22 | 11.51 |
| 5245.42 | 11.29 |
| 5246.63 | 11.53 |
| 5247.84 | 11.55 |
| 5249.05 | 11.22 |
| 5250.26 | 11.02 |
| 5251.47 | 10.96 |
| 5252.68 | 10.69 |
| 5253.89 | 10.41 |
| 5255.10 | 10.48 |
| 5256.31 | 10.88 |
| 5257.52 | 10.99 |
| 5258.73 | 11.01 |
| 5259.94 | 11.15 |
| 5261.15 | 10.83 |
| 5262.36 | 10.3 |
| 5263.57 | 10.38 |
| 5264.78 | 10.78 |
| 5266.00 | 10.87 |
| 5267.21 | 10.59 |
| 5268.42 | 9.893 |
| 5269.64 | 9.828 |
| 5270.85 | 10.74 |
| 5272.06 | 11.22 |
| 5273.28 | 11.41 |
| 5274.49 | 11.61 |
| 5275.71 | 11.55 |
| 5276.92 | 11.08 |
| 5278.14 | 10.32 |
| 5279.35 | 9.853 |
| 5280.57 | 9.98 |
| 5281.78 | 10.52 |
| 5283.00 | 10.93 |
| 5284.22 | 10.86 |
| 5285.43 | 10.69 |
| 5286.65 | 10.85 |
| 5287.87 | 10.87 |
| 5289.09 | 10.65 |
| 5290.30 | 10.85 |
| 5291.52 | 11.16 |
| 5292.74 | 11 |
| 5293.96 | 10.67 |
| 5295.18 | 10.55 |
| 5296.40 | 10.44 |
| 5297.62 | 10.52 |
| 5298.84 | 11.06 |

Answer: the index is 0.5 A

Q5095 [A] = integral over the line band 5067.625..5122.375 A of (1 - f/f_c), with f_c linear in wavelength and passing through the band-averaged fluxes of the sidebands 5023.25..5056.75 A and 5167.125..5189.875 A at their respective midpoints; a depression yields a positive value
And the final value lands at -3.0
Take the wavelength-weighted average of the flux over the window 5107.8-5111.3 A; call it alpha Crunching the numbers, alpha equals 11.9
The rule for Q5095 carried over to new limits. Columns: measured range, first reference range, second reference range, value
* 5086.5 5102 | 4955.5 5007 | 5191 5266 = -0.4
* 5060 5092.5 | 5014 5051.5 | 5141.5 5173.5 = -2.3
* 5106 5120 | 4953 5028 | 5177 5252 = -0.7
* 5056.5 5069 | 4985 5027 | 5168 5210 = -0.6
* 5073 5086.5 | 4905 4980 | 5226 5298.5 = -0.6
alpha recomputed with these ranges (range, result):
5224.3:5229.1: 11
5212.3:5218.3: 10.6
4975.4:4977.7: 11.7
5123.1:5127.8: 11.4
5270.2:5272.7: 11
